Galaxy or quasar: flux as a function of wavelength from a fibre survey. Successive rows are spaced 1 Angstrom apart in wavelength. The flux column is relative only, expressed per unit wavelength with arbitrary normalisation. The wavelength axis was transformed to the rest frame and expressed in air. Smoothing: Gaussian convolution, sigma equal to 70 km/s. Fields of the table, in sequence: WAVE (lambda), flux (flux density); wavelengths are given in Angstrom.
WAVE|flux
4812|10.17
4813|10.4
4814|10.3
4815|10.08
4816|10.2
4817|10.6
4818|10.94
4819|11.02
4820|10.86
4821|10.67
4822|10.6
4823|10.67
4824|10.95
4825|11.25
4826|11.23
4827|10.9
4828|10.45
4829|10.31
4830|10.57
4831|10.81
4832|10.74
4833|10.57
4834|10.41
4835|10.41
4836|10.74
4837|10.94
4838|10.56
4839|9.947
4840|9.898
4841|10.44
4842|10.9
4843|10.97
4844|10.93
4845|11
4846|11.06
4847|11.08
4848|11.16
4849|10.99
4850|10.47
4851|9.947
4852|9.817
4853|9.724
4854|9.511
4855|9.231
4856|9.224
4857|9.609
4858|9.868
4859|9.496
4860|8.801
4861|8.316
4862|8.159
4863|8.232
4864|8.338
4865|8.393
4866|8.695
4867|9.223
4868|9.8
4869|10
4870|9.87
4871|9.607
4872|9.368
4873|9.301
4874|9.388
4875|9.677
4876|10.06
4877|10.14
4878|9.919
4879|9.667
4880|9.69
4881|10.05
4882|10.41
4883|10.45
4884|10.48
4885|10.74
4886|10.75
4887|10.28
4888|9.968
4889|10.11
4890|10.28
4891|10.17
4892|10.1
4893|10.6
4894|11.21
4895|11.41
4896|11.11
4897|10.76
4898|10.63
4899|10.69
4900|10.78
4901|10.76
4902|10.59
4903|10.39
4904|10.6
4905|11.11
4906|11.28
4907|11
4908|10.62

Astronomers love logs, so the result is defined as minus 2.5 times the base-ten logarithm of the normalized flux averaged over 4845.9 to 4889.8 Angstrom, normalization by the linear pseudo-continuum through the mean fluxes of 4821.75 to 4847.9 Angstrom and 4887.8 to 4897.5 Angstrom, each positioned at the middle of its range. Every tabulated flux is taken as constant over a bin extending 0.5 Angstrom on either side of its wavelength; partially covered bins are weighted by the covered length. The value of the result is 0.10 mag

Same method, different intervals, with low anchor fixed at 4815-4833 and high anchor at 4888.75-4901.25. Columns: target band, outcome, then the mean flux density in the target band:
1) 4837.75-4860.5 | 0.053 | 10.2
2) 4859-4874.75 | 0.180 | 9.06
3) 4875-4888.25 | 0.052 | 10.2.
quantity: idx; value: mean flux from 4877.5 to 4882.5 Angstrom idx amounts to 9.95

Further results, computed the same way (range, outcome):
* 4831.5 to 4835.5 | 10.5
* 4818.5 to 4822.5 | 10.8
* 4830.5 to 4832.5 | 10.8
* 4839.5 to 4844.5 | 10.6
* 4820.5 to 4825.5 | 10.8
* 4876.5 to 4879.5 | 9.91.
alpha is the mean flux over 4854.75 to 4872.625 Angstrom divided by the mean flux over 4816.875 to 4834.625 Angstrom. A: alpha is 0.85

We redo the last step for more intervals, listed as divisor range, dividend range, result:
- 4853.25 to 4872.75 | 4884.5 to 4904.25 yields 1.16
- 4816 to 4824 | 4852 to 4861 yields 0.87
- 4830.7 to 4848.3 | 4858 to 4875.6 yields 0.85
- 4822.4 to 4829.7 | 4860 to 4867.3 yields 0.78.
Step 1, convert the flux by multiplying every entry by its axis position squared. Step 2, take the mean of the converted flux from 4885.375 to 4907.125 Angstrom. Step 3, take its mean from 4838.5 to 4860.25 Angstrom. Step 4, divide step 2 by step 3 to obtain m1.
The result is 1.07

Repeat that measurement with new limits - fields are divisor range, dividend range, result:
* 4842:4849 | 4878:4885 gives 0.94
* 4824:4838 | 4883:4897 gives 1.01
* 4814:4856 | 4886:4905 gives 1.03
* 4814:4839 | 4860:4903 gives 0.95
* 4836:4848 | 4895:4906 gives 1.03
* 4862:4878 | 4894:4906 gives 1.18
